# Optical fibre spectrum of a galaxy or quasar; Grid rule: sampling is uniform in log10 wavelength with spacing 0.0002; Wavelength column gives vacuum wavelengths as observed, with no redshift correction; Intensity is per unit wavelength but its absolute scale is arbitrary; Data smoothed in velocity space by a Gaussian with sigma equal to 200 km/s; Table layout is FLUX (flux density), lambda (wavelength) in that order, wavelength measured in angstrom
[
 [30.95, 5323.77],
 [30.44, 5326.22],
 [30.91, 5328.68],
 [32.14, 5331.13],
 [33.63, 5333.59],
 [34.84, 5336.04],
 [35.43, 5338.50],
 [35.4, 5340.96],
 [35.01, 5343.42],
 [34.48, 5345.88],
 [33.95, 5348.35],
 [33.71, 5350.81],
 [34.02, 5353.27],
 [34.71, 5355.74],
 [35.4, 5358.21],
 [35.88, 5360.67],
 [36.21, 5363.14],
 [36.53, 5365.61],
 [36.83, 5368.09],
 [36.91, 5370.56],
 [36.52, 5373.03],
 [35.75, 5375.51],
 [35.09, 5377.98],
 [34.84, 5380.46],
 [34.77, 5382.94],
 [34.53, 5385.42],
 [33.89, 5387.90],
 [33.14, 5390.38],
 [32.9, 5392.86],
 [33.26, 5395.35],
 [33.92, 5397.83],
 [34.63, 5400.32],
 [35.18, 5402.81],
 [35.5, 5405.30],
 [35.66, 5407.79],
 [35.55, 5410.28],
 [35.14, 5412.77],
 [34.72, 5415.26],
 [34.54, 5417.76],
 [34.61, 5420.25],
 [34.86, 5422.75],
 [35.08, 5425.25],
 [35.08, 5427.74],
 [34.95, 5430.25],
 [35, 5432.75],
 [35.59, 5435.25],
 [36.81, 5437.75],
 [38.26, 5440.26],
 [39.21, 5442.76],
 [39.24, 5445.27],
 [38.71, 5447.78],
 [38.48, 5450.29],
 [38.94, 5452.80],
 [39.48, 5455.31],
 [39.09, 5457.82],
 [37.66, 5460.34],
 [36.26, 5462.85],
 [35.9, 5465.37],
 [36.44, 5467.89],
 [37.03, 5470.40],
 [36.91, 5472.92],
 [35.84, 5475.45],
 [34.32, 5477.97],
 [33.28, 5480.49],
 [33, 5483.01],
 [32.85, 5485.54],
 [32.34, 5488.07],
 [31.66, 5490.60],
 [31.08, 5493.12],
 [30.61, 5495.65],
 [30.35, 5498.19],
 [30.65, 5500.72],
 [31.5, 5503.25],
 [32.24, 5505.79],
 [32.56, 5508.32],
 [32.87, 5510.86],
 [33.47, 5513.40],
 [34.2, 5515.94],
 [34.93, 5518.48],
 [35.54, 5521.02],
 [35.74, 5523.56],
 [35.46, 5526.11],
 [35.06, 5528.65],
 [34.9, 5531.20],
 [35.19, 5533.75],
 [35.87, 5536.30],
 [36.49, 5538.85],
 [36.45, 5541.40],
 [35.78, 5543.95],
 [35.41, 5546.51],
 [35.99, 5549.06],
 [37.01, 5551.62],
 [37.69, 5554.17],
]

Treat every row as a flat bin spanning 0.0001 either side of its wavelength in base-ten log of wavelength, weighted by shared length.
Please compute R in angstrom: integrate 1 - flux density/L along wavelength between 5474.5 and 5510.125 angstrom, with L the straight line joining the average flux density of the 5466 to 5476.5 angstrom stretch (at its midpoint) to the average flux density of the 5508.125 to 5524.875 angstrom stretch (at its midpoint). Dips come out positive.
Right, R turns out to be 3.22 angstrom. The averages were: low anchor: 36.5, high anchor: 34.3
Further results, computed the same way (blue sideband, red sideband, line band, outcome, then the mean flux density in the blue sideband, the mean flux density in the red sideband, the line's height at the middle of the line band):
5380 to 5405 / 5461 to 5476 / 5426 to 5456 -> -1.5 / 34.1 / 36.5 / 35.6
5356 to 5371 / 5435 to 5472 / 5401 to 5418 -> 0.8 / 36.2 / 37.9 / 37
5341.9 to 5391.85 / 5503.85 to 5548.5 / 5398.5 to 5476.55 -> -3.3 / 35.1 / 34.8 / 35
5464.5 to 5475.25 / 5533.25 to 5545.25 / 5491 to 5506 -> 2.2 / 36.5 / 36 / 36.3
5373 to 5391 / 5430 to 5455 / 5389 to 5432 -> 1.8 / 34.8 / 37.7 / 36.1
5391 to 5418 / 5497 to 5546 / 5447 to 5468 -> -2.1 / 34.6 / 34.2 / 34.4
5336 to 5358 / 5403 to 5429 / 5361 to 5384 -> -0.8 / 34.6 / 35.1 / 34.8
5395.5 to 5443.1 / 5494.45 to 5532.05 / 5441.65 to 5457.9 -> -2.0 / 35.4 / 33.3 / 34.7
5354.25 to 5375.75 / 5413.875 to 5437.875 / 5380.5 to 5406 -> 1.0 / 36.1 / 35.1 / 35.6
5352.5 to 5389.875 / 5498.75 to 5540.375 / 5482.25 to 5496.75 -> 1.0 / 35.4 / 34.1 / 34.4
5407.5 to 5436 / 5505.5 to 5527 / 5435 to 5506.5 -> -1.5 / 35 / 34.2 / 34.6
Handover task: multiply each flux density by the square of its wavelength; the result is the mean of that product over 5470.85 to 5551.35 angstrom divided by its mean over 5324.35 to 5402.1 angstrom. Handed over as 1.04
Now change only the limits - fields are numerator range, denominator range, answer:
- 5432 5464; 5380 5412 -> 1.12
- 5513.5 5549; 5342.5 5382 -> 1.07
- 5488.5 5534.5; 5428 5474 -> 0.91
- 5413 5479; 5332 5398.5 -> 1.08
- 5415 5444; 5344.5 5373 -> 1.04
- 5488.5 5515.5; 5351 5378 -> 0.94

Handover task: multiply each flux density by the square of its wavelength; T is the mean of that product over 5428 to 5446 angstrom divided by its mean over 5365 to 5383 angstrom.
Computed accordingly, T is 1.0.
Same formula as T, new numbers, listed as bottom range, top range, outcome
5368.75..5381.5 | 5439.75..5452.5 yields 1.11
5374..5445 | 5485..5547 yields 1.00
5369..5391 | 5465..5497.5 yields 1.00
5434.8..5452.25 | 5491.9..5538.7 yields 0.90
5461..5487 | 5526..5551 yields 1.04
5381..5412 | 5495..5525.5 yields 1.00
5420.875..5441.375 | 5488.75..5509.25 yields 0.90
